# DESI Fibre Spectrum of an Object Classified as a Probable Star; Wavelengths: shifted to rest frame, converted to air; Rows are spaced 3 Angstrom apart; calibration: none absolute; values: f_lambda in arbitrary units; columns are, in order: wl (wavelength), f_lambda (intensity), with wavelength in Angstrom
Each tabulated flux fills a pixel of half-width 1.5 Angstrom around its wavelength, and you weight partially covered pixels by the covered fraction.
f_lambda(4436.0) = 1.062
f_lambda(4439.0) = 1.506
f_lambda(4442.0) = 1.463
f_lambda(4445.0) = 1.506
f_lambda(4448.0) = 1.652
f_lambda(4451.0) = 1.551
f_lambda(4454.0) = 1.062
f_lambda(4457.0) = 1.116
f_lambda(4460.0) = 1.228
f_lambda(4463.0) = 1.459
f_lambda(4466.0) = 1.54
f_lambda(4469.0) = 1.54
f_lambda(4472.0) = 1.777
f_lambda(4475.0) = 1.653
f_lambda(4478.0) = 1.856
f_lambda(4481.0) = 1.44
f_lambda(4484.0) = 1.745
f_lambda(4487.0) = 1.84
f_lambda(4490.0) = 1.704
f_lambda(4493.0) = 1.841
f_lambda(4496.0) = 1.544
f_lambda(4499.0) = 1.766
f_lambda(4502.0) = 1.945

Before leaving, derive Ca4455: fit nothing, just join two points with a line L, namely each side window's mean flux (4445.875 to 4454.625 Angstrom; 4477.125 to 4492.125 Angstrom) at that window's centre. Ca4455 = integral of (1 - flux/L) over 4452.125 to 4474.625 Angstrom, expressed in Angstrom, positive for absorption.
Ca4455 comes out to 2.32 Angstrom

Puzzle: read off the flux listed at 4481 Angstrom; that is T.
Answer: 1.44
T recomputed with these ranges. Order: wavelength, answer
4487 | 1.84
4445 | 1.506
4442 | 1.463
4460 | 1.228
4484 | 1.745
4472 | 1.777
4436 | 1.062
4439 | 1.506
